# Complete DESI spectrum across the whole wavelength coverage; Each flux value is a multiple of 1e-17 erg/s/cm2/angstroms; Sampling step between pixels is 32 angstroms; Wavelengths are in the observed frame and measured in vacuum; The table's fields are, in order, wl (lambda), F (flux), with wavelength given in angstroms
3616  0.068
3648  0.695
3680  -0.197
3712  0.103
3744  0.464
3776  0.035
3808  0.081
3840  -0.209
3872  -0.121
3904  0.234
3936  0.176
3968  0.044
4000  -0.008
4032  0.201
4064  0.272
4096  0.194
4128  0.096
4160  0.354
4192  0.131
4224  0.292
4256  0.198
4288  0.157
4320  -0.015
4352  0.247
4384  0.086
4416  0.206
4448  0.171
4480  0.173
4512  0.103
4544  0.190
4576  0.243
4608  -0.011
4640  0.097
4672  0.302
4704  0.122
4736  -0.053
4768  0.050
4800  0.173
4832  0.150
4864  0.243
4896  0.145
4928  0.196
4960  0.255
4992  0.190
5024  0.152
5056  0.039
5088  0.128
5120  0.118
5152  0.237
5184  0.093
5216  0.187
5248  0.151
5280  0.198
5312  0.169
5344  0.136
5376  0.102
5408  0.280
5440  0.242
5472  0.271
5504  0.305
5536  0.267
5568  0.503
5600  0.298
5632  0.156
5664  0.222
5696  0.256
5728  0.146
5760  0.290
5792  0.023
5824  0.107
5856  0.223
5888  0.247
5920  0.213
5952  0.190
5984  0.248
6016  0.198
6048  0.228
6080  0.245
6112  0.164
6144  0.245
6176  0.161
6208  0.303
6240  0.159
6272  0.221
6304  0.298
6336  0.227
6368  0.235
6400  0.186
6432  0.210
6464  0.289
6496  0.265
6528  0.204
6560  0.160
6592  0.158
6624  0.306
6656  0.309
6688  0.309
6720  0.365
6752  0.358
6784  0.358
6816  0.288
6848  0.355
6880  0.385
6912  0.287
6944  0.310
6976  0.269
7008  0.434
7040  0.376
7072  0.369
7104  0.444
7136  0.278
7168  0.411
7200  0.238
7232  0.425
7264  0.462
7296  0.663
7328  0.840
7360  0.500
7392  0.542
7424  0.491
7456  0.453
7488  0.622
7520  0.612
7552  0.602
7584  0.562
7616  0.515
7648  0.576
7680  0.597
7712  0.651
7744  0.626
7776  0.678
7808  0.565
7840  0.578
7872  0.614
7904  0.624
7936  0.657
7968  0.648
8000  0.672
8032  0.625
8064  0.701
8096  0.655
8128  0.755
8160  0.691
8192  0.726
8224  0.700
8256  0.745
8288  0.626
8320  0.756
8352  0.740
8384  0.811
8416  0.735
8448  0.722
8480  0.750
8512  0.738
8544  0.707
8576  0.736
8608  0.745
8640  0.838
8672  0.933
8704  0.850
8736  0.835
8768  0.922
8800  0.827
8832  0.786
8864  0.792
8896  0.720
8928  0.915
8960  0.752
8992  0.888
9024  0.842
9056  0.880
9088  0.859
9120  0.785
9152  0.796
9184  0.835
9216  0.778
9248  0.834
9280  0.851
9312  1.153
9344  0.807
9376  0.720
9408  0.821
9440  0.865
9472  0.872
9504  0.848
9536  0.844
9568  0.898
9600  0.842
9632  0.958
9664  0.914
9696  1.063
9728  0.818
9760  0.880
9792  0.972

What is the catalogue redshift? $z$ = 0.82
